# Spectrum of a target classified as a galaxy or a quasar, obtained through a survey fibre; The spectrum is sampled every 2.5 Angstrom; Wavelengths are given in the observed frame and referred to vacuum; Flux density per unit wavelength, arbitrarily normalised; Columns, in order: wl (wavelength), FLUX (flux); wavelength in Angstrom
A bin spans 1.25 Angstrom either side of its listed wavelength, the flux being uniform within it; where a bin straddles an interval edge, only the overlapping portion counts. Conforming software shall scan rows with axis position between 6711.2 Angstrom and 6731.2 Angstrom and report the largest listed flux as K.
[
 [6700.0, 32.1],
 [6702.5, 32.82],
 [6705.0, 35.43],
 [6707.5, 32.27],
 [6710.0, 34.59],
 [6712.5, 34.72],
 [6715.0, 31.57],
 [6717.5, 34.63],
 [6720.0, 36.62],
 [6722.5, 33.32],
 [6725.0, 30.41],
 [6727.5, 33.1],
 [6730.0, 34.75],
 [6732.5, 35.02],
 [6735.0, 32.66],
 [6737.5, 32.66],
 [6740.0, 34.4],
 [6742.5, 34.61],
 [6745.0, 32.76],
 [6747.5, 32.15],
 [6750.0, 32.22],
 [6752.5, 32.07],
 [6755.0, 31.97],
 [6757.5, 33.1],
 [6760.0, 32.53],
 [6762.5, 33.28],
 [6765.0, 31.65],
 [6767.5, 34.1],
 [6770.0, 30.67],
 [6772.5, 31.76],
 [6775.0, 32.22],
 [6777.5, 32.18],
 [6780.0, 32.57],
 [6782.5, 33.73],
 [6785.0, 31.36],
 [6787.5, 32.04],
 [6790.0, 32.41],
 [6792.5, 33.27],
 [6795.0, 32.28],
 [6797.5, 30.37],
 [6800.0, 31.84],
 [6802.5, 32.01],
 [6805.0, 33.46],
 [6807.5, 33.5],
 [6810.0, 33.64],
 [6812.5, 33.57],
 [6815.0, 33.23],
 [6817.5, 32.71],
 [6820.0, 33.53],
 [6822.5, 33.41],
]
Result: 36.62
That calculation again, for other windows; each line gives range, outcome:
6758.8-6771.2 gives 34.1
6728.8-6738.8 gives 35.02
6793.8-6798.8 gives 32.28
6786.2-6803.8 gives 33.27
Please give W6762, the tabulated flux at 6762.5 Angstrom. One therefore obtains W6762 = 33.28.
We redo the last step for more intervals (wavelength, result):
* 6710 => 34.59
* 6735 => 32.66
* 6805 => 33.46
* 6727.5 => 33.1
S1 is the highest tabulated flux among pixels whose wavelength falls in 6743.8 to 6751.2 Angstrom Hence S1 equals 32.76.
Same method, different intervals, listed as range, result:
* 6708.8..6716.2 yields 34.72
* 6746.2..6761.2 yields 33.1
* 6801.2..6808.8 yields 33.5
